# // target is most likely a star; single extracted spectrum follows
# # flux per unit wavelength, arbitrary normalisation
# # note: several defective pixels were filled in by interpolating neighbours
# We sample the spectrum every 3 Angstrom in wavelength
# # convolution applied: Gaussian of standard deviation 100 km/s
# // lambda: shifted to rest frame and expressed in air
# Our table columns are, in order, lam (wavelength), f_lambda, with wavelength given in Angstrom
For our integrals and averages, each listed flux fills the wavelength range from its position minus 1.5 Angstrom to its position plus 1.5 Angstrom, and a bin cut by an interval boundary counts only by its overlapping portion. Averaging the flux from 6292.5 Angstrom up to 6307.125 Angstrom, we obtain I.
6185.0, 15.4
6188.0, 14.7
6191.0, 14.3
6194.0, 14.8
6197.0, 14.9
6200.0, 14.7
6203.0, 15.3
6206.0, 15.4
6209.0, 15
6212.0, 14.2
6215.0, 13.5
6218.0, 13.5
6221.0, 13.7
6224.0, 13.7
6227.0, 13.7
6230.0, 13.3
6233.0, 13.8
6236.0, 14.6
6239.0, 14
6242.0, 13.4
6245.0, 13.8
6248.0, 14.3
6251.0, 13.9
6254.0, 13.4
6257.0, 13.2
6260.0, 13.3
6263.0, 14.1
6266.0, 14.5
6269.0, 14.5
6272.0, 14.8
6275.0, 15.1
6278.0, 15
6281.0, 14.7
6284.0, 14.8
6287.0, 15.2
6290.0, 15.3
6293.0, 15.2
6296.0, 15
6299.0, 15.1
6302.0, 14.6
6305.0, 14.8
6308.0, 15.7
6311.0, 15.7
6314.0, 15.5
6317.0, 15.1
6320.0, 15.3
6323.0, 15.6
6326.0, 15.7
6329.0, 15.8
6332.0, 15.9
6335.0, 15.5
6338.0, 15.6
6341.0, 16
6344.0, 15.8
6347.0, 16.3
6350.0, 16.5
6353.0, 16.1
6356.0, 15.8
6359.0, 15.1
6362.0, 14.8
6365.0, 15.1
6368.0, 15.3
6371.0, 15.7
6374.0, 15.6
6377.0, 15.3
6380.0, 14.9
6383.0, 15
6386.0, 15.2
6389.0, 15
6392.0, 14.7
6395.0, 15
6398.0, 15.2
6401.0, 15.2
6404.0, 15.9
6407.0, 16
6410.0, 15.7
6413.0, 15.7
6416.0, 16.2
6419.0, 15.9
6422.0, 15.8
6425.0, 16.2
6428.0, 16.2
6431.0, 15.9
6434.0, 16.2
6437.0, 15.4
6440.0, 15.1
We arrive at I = 15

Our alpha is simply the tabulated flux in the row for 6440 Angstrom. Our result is 15.1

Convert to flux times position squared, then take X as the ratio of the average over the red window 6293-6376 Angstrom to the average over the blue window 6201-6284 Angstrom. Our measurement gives 1.1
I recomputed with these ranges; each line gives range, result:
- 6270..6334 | 15.2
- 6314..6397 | 15.5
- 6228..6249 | 13.9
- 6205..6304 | 14.3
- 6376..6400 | 15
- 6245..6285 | 14.3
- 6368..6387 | 15.3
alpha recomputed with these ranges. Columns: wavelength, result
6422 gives 15.8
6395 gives 15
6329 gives 15.8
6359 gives 15.1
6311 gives 15.7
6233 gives 13.8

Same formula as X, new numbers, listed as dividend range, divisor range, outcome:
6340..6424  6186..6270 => 1.15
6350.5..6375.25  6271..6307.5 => 1.06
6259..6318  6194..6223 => 1.06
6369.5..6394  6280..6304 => 1.04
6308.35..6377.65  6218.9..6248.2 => 1.17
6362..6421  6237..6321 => 1.09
